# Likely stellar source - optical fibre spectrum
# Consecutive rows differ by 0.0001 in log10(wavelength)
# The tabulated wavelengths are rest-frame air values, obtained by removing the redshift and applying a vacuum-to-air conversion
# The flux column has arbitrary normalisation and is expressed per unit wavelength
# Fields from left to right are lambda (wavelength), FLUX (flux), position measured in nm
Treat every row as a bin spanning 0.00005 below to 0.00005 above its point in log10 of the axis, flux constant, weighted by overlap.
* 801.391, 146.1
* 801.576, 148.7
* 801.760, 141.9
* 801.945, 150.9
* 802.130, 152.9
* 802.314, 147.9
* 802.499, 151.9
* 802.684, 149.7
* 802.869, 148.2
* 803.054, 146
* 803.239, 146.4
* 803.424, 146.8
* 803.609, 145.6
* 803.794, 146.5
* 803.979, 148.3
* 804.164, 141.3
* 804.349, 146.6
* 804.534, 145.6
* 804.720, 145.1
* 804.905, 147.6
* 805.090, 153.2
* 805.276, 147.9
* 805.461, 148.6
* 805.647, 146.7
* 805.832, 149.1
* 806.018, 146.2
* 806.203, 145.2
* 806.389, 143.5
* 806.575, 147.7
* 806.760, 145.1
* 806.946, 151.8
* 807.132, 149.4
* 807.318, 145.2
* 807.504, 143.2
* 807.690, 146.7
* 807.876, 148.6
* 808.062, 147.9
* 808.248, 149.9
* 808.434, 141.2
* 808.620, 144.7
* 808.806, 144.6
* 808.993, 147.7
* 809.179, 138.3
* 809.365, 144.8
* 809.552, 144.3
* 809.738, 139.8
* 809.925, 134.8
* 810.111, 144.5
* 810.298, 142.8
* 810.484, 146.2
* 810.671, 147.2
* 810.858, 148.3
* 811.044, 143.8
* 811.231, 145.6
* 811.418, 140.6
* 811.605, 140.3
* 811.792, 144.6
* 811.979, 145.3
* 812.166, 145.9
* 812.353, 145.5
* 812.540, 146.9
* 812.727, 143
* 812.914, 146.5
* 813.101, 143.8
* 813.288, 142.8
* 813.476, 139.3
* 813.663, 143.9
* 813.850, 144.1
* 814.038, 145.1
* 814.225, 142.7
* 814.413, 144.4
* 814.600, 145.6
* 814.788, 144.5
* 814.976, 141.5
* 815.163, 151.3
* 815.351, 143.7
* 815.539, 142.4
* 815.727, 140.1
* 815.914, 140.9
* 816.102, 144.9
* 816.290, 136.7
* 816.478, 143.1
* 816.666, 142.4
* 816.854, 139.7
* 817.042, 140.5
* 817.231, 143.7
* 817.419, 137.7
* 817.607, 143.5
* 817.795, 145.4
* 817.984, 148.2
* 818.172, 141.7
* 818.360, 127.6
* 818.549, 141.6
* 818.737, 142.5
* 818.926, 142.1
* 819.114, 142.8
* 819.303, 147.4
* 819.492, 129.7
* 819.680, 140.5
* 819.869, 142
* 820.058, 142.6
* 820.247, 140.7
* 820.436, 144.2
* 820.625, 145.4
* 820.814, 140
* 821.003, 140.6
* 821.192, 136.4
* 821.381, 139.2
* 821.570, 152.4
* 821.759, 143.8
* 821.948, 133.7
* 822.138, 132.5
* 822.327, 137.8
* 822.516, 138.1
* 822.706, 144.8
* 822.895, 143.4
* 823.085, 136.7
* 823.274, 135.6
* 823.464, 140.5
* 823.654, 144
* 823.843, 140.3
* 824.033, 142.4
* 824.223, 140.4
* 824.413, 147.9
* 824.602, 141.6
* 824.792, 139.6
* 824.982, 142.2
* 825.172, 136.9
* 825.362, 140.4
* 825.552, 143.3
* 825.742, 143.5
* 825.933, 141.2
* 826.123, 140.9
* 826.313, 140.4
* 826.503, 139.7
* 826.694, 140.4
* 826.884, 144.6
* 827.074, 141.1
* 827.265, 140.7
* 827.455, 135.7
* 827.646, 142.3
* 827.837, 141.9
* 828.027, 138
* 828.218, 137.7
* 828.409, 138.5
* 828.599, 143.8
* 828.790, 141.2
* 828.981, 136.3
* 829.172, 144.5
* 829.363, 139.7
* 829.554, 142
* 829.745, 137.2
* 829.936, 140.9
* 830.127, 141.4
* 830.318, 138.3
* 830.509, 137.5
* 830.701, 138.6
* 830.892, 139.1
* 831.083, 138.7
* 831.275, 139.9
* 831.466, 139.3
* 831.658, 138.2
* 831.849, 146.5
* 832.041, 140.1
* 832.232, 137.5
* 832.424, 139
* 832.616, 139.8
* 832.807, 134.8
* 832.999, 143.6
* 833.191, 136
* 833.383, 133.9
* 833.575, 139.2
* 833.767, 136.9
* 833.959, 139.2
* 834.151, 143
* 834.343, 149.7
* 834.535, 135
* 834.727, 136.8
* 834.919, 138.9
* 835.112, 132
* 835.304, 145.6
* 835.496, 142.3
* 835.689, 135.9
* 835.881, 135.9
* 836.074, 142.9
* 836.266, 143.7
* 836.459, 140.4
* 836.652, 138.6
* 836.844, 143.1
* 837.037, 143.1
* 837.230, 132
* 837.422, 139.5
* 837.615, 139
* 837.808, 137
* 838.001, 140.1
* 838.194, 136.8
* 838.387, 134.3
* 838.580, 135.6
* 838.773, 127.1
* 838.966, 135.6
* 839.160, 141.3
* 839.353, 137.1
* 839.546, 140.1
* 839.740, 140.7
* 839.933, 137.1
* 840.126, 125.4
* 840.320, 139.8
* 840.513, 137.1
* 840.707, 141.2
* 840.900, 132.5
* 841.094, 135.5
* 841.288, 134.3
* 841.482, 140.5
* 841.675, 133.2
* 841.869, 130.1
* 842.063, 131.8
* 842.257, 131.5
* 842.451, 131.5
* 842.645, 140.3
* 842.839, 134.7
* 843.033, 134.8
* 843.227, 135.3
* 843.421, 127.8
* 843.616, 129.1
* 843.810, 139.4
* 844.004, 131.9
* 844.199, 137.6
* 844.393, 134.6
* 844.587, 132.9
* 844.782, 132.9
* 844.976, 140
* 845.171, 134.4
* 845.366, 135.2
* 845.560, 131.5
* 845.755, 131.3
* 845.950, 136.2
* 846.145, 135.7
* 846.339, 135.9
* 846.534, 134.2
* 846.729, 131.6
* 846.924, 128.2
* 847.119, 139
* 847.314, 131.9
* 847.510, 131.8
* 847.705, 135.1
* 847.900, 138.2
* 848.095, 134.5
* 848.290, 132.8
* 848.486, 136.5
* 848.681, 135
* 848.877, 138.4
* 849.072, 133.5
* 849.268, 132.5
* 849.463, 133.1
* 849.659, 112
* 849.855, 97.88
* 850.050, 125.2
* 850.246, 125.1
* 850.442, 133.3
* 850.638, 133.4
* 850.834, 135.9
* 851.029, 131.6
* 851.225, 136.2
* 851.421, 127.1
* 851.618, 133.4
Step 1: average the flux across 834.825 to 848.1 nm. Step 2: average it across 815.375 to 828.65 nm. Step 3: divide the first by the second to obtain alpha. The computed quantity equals 1.0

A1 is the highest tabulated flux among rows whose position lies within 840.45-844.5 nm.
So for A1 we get 141.2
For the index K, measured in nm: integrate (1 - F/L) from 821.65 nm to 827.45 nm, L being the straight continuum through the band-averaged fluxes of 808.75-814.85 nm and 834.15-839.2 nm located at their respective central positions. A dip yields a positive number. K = 0.02 nm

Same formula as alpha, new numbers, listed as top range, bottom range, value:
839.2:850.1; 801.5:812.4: 0.91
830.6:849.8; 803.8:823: 0.95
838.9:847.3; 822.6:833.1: 0.96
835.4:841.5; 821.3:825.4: 0.98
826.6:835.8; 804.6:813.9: 0.96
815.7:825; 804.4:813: 0.97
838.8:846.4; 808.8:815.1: 0.94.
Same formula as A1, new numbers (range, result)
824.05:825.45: 147.9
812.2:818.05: 151.3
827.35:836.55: 149.7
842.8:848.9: 140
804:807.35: 153.2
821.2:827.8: 152.4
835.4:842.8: 143.7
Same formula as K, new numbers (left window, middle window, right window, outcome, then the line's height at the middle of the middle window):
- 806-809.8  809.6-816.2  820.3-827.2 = 0.02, 144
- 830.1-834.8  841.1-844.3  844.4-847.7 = 0.03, 135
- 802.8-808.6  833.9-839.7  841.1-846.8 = -0.09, 137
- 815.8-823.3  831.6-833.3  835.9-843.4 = -0.02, 138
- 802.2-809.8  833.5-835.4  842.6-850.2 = -0.04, 137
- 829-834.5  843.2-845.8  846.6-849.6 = 0.02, 135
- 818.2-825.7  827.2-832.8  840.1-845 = -0.06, 138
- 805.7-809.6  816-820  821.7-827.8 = 0.04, 143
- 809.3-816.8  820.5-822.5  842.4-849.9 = 0.01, 141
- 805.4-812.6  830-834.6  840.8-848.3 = -0.05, 138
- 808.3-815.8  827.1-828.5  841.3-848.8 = 0.00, 139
